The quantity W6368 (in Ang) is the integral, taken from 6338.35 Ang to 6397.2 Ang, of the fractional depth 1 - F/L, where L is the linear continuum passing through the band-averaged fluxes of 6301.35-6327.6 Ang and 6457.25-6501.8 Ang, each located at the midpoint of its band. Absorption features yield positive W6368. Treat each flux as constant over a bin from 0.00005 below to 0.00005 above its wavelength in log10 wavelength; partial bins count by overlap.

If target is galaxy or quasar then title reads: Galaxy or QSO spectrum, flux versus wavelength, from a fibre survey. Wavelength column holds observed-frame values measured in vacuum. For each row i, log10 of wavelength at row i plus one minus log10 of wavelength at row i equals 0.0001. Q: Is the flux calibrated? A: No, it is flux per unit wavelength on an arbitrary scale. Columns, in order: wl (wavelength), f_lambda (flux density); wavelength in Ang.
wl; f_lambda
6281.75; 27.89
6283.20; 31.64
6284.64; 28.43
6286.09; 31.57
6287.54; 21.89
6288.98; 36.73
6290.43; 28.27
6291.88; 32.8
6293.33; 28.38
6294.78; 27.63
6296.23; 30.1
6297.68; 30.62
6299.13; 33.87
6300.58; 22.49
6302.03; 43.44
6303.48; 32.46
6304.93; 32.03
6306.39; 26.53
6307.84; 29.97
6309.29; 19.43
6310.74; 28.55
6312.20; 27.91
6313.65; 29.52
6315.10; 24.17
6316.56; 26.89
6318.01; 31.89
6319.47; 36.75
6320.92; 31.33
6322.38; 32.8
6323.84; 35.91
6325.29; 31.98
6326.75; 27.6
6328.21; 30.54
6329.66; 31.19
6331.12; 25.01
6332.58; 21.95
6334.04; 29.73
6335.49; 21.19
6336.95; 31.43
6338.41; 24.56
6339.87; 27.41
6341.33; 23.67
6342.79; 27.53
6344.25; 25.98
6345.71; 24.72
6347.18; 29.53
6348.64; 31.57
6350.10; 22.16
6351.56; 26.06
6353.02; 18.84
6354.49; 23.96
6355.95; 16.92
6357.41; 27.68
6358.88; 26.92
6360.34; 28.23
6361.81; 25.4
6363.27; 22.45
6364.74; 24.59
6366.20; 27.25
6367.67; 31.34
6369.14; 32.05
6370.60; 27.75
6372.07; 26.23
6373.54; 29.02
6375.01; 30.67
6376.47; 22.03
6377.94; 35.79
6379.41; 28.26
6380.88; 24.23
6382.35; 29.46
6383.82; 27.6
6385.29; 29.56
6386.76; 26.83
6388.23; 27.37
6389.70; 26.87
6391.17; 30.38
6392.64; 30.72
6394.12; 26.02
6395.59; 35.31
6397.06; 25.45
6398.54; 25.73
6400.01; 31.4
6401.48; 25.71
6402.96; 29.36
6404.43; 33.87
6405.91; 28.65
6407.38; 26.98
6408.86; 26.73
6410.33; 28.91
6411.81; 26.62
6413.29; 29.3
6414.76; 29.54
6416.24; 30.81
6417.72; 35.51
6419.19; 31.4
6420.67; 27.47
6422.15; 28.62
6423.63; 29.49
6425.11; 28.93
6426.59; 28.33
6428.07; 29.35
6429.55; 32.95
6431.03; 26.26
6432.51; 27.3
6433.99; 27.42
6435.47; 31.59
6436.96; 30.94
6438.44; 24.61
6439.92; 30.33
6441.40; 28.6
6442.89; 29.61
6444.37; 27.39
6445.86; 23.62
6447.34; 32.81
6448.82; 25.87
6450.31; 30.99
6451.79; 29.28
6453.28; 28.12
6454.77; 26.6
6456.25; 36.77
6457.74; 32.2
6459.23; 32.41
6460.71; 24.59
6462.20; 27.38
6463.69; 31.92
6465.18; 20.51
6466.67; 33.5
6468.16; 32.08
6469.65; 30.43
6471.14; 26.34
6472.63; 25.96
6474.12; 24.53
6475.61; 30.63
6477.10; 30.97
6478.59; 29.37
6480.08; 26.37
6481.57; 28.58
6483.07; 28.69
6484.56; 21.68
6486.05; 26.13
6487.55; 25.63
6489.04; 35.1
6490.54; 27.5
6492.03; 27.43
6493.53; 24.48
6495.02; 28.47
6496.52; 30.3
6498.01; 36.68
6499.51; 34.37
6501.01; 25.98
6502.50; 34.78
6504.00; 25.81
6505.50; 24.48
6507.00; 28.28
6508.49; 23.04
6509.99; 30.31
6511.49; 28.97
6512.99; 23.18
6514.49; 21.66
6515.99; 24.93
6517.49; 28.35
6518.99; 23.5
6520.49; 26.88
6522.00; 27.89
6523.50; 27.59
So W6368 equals 5.52 Ang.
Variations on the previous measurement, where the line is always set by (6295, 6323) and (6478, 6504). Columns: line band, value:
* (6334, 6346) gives 1.5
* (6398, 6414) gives 0.5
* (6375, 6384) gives 0.4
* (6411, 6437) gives -0.2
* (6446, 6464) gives -0.4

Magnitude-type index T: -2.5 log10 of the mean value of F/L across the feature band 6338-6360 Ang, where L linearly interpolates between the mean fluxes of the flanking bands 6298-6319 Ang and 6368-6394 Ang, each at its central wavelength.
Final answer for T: 0.15 mag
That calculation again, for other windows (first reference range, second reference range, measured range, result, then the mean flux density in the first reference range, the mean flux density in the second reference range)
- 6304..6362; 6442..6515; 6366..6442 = -0.038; 27.4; 28.4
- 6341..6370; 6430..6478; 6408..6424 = -0.068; 25.9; 28.8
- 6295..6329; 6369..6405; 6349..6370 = 0.152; 30.3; 28.6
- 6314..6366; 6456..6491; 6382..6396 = -0.046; 27.1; 28.6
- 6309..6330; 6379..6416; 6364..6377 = 0.039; 30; 28.5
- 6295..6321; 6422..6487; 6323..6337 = 0.040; 29.8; 28.6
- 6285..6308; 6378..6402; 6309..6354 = 0.076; 30.5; 28.4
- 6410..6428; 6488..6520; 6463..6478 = -0.003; 29.6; 28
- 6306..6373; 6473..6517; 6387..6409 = -0.047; 27.3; 27.9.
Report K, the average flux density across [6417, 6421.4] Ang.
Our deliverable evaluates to 31.5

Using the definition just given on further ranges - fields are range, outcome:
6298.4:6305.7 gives 32.8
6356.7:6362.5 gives 27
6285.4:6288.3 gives 26.9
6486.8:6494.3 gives 28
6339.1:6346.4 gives 25.9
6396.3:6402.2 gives 27.1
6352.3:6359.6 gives 22.8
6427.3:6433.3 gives 29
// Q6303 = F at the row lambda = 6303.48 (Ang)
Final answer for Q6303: 32.46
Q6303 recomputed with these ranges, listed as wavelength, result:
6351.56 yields 26.06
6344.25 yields 25.98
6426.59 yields 28.33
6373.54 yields 29.02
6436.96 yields 30.94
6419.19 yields 31.4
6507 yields 28.28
